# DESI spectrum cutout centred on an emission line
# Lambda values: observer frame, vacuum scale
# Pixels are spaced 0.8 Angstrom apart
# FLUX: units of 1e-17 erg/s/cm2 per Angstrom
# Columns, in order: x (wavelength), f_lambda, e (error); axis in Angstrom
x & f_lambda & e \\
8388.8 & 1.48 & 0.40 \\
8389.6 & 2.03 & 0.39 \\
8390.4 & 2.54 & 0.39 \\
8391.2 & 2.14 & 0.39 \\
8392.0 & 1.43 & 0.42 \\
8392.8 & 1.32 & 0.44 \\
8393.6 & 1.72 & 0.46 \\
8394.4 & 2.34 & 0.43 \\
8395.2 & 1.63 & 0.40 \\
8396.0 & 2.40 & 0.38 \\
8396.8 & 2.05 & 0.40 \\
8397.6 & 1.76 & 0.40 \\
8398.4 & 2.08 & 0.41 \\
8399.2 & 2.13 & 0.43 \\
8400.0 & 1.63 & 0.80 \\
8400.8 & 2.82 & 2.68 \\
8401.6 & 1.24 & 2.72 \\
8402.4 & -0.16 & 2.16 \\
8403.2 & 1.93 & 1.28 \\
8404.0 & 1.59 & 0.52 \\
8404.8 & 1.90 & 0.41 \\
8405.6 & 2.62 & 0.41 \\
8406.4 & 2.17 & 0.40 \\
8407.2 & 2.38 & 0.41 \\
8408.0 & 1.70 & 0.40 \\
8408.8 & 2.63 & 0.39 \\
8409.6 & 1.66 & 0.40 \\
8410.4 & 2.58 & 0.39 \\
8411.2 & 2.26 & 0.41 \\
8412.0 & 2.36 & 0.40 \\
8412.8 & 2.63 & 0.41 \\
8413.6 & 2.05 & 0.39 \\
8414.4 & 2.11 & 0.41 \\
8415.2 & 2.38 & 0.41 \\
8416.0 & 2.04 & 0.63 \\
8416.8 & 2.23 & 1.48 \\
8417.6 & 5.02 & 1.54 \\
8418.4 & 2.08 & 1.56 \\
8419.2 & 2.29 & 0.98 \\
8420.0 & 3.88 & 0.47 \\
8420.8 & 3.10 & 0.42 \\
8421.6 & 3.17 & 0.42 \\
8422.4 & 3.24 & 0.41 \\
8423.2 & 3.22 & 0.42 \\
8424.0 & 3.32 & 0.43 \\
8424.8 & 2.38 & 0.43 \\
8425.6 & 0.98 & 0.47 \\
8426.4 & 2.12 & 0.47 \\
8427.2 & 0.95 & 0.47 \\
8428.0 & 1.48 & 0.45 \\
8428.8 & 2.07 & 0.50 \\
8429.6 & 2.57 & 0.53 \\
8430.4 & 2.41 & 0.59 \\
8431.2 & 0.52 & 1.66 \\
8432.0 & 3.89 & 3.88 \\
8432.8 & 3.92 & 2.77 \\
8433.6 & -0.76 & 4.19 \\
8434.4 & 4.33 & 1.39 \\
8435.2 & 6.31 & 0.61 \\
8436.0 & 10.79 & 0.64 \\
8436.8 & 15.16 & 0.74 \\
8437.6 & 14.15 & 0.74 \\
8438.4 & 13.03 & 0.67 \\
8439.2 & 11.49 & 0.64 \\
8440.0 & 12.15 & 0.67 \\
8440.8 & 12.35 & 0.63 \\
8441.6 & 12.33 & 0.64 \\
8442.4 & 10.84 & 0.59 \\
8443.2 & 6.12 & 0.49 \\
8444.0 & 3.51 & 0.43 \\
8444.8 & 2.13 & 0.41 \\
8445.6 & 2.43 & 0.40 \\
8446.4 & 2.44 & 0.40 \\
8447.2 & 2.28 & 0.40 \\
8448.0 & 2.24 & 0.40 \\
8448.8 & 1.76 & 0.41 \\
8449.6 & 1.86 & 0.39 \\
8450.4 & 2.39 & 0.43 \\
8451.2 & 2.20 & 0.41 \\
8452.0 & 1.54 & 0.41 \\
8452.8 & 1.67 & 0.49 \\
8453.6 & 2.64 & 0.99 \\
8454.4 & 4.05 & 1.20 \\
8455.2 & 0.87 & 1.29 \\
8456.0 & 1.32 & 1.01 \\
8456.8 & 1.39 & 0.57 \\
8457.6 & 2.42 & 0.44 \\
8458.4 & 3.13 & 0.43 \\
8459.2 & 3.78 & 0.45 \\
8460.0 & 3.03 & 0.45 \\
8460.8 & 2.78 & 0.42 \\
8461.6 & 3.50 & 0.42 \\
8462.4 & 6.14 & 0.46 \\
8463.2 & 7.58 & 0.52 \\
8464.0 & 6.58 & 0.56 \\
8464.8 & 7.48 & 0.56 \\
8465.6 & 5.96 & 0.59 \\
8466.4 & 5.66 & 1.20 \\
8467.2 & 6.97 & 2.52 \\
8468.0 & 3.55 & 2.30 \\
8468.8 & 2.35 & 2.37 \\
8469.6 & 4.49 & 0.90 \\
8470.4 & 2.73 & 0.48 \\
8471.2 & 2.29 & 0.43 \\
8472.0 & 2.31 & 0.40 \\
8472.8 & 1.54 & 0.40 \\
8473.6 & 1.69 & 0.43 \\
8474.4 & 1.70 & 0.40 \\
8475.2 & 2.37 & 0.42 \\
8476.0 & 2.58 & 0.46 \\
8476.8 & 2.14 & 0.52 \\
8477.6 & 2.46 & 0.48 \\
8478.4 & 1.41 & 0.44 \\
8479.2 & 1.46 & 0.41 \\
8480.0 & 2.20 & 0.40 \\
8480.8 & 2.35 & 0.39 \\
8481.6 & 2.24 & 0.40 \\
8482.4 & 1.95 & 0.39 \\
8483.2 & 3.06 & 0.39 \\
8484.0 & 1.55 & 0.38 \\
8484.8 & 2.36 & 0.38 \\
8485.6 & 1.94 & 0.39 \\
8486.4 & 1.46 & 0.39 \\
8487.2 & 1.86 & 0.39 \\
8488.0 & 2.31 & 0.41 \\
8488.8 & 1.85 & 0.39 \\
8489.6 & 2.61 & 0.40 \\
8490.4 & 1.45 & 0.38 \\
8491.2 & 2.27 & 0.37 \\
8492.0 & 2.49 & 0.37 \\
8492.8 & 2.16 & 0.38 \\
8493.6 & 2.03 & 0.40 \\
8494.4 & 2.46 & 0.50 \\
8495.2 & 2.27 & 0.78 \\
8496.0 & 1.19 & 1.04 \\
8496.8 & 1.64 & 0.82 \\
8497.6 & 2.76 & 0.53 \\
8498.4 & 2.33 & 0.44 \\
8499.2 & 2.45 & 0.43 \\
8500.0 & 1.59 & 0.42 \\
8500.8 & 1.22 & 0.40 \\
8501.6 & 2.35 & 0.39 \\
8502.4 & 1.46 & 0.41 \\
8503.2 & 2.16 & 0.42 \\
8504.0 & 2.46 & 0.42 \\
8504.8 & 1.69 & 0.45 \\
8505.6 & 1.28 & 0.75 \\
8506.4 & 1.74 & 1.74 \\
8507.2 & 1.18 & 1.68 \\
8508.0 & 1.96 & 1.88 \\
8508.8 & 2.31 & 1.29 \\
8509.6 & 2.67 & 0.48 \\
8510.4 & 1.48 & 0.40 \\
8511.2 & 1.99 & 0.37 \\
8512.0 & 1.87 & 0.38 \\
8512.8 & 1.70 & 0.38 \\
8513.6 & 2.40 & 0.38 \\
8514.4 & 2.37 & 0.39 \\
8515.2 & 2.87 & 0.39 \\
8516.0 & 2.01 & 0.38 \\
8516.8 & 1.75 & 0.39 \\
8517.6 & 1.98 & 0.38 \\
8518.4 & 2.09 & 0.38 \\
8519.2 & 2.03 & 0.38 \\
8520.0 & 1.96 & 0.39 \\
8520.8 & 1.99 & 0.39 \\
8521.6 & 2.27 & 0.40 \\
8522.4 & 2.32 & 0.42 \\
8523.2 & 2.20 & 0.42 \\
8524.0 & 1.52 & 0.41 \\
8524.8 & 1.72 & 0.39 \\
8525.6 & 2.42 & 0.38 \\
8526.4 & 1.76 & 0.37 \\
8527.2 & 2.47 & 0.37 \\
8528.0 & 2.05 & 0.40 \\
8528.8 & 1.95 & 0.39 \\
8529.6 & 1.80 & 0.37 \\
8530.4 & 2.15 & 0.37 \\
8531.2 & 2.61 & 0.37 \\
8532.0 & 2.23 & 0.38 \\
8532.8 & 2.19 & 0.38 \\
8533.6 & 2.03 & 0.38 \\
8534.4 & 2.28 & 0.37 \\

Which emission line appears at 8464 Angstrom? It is [N II]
